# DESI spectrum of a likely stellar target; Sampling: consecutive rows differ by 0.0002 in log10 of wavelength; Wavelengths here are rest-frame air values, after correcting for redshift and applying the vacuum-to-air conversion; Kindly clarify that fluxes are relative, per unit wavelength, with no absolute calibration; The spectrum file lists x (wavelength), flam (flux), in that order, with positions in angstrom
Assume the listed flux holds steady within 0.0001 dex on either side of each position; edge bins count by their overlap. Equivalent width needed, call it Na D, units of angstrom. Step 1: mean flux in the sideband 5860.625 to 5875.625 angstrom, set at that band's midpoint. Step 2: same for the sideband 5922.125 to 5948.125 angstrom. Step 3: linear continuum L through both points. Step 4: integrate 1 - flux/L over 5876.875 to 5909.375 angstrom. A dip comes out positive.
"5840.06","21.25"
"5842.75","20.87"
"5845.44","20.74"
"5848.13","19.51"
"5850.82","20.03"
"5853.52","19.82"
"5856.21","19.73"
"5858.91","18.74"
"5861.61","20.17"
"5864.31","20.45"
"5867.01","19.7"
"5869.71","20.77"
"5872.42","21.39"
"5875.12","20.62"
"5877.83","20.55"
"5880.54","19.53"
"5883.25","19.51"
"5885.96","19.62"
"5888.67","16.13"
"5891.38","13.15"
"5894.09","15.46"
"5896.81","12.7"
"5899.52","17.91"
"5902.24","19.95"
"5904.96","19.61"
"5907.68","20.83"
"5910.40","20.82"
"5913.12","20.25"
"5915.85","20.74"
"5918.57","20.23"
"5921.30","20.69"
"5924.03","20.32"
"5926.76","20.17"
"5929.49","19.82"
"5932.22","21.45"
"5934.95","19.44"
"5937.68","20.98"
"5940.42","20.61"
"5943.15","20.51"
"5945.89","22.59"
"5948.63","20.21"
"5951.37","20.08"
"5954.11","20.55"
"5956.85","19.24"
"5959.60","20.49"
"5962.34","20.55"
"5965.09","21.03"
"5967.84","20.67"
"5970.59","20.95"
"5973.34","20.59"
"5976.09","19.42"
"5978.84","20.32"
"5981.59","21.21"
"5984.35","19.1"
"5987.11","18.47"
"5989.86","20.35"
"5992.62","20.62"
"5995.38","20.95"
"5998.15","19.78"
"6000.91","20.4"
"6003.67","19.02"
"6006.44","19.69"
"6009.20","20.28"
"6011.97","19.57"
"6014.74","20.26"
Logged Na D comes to 4.2 angstrom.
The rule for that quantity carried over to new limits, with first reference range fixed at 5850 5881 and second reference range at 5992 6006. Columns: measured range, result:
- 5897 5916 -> 0.6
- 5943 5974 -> -0.8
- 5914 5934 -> -0.3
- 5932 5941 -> -0.2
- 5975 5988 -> 0.2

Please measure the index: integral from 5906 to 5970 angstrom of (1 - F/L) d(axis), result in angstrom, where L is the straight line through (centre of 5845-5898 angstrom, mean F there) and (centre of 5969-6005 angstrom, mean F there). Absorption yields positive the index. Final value -3.1 angstrom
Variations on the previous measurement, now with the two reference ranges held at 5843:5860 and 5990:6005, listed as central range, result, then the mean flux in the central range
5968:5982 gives -0.2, 20.5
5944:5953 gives -0.4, 20.9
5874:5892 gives 1.2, 18.6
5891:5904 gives 2.5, 16.2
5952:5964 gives -0.1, 20.2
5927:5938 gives -0.2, 20.4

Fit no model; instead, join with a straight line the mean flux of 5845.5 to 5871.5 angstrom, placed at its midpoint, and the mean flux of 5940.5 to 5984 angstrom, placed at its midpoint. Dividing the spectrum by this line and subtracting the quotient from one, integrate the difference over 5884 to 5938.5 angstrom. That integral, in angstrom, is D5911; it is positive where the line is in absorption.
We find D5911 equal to 3.4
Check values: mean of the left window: 19.9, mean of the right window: 20.5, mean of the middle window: 19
